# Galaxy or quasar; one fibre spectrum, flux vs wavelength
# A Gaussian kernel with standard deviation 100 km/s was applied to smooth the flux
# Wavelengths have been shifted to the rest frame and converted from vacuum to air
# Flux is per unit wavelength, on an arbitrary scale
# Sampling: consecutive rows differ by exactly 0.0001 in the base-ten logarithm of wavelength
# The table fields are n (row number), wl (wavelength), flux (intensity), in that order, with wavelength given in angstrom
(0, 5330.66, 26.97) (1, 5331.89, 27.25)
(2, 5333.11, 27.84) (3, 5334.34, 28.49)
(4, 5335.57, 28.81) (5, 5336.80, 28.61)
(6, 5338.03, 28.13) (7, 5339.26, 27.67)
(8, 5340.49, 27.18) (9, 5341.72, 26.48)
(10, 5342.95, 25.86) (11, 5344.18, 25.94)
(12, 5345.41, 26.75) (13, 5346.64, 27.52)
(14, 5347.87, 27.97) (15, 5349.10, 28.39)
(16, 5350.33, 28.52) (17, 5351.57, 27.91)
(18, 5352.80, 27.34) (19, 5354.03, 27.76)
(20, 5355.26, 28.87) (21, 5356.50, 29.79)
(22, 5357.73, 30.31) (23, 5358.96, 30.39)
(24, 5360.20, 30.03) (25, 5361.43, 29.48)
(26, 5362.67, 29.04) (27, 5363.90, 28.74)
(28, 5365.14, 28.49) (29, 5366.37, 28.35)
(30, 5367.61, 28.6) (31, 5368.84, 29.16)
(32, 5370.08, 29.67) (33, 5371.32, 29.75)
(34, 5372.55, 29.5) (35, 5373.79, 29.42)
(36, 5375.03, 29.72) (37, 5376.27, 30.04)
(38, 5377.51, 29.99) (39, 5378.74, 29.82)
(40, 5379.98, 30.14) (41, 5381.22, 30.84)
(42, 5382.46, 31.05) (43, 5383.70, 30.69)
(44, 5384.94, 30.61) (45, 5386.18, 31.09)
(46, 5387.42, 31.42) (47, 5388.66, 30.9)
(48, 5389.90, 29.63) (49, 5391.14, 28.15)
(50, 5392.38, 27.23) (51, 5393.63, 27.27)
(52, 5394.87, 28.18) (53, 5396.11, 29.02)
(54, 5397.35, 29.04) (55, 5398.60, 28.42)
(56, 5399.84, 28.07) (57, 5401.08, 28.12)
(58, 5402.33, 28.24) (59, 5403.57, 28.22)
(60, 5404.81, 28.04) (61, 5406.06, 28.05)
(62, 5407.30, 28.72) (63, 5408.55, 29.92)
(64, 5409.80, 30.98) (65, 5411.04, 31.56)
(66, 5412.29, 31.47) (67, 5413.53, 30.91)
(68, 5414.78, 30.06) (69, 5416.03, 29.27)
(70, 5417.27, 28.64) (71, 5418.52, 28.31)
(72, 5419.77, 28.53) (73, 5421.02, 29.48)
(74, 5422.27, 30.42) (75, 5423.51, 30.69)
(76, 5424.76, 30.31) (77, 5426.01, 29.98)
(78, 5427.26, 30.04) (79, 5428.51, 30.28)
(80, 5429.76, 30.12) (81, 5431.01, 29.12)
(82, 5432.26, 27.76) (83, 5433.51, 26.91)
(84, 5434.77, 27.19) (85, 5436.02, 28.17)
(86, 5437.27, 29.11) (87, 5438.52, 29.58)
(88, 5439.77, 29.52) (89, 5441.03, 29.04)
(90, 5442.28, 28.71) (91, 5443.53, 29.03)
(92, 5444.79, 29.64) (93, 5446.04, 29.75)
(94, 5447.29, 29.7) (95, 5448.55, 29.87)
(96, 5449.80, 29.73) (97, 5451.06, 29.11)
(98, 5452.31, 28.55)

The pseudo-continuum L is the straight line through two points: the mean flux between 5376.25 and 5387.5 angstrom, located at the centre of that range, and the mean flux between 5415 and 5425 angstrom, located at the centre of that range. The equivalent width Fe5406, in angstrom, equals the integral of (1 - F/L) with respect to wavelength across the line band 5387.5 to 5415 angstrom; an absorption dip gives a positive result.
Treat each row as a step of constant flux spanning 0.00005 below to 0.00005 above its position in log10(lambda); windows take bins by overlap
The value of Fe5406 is 0.8 angstrom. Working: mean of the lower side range 30.6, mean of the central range 29.1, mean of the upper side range 29.5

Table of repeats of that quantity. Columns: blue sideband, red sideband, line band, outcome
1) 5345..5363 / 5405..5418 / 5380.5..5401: 0.0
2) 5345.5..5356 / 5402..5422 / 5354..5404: -1.3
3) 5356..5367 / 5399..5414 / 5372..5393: -0.5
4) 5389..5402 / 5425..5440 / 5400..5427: -0.8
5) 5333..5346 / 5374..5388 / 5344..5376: 0.1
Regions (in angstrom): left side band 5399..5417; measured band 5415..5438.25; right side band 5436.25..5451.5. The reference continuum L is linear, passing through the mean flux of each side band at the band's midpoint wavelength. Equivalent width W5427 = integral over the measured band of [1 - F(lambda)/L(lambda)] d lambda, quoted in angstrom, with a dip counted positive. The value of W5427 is 0.2 angstrom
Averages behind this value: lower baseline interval 29.4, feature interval 29.2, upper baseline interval 29.4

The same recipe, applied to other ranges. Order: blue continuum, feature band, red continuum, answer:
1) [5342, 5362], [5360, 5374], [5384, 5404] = -0.3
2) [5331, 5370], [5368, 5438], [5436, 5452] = -1.3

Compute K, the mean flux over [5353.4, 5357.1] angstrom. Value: 28.8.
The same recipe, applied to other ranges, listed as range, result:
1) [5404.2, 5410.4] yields 29.1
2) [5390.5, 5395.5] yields 27.7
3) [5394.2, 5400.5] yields 28.6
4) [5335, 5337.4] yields 28.7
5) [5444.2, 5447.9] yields 29.8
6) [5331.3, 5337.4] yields 28.2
